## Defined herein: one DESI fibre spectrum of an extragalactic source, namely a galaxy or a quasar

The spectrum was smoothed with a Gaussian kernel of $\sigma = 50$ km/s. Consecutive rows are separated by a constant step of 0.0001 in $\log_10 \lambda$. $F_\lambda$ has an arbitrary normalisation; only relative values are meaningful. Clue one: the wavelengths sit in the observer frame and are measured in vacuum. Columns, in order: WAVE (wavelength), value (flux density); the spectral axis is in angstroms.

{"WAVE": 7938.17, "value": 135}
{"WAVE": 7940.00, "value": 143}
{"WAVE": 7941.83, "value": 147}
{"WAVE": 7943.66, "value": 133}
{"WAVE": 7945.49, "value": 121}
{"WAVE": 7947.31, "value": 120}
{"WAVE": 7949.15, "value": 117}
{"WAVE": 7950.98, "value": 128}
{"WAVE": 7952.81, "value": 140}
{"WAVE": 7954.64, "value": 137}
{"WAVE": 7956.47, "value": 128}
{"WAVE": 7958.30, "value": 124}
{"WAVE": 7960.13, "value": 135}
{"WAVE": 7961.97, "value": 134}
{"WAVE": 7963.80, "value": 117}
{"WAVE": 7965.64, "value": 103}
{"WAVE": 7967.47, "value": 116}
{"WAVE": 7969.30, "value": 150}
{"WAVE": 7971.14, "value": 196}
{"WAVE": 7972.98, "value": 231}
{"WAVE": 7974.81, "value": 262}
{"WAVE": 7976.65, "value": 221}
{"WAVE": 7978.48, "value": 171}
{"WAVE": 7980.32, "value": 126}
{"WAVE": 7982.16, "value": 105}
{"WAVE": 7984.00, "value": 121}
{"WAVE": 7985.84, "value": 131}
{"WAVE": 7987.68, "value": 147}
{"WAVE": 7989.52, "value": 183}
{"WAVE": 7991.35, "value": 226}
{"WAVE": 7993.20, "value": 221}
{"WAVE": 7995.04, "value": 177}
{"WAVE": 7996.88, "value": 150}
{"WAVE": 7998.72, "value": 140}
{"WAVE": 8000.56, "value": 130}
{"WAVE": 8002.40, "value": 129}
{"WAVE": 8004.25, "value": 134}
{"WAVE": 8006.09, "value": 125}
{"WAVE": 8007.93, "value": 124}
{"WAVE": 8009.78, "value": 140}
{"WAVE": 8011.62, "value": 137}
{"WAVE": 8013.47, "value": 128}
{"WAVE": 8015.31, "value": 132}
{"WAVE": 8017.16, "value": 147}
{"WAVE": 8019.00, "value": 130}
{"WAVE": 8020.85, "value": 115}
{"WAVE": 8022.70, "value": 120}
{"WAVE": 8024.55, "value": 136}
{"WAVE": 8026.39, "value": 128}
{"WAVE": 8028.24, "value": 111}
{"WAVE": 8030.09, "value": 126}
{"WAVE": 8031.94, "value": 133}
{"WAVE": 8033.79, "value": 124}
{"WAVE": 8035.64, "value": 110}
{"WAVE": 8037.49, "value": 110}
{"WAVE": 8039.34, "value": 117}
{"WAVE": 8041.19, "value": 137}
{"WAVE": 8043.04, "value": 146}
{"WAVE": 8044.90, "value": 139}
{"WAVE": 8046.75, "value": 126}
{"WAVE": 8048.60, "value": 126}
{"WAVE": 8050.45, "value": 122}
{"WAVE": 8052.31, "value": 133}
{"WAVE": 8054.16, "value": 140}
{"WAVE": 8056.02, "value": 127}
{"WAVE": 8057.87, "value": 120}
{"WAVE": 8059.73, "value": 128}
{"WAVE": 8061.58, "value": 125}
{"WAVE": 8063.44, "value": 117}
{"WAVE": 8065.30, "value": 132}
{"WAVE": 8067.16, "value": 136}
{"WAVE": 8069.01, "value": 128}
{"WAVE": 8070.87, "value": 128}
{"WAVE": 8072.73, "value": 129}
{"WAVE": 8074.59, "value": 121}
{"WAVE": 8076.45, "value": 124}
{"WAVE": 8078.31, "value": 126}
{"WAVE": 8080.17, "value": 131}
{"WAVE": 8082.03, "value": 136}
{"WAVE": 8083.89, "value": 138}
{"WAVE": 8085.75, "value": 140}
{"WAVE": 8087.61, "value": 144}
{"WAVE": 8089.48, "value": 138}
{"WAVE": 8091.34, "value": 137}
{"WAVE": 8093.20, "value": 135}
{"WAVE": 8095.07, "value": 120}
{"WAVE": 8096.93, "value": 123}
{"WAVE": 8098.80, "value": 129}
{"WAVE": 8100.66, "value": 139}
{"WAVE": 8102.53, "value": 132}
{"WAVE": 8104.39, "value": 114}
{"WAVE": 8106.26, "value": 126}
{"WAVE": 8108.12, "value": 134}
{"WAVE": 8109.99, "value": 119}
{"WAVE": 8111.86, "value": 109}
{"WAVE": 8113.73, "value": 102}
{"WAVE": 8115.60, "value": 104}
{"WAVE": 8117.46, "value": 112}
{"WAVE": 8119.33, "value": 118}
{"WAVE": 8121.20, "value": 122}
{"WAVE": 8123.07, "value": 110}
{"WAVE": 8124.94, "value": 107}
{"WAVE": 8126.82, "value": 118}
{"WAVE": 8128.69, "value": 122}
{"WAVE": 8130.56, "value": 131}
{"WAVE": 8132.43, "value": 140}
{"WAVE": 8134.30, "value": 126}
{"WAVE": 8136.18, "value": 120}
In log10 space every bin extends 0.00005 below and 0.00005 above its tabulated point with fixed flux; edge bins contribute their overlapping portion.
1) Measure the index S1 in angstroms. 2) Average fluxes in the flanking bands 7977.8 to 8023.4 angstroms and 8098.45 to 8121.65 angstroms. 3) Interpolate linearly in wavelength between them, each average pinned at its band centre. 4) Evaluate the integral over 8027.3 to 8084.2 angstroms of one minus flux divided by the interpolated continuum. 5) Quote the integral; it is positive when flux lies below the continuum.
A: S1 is 1.82 angstroms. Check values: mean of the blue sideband 143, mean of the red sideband 120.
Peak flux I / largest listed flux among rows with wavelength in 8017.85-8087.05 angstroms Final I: 146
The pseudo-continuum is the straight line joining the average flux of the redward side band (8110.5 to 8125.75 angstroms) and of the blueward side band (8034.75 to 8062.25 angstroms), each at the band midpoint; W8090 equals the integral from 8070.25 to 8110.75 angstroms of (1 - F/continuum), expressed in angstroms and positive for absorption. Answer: -4.48 angstroms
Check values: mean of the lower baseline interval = 127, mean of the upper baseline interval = 111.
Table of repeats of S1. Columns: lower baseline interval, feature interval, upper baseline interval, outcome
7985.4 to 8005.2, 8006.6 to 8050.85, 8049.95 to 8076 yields 5.14 angstroms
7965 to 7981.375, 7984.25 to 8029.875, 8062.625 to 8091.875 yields 5.38 angstroms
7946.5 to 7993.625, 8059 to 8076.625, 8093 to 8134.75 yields 0.58 angstroms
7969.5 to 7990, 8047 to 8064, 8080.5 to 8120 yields 1.94 angstroms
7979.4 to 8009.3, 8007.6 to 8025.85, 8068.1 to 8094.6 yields 1.63 angstroms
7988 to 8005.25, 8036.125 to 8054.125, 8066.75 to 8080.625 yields 1.61 angstroms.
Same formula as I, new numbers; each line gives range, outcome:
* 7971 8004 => 262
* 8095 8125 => 139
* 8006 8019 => 147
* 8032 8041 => 124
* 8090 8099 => 137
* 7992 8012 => 221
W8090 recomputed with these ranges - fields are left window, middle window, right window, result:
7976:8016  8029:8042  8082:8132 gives 1.70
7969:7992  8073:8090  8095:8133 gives 0.08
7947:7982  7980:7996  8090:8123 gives -1.75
